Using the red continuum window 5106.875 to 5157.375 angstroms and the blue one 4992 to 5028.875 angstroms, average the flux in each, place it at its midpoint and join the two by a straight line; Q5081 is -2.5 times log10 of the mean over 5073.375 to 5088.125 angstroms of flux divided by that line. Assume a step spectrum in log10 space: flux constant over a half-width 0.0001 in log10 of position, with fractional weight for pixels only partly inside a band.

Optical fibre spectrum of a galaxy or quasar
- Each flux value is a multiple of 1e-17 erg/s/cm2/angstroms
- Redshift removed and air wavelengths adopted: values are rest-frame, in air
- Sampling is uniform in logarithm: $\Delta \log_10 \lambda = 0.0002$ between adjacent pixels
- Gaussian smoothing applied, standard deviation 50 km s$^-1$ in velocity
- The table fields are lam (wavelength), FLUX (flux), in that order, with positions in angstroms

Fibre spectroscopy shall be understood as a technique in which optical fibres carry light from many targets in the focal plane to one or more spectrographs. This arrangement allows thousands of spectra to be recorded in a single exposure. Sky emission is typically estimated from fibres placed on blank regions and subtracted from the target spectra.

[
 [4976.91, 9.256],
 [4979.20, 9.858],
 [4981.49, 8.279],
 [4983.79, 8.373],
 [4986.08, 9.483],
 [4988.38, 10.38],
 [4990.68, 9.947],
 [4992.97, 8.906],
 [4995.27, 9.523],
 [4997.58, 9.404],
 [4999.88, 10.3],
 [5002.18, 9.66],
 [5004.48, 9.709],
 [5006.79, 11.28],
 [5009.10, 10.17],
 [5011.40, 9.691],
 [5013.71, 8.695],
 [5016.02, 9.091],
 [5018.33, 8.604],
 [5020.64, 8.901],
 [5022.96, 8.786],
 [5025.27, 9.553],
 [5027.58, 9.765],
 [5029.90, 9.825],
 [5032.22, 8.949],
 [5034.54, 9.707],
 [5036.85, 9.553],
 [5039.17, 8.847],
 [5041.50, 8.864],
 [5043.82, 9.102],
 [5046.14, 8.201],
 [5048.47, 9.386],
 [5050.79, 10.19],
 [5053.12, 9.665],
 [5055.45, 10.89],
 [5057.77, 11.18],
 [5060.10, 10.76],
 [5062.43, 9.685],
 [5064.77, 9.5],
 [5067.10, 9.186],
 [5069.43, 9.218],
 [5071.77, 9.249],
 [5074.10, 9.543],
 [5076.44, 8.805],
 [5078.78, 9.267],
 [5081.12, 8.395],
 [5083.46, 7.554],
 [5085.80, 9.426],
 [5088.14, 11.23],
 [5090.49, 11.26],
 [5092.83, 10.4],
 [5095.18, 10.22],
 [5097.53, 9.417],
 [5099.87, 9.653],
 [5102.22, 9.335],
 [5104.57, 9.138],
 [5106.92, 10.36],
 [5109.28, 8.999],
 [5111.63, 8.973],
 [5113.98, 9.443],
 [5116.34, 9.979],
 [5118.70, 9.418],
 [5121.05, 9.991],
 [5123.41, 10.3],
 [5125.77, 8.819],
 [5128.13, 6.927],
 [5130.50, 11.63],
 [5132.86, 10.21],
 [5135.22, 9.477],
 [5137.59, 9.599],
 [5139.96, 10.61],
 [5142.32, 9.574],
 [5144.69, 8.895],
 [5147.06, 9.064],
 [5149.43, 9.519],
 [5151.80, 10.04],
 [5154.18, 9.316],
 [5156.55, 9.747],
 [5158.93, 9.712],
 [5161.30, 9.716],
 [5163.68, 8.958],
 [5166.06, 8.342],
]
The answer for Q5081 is 0.064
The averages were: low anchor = 9.5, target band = 9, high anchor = 9.57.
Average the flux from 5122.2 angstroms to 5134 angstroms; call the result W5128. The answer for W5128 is 9.57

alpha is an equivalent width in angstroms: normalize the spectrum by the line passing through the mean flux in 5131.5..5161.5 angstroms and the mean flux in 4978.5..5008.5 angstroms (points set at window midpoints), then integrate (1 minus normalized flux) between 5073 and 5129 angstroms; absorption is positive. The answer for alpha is 1.1 angstroms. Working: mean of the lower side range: 9.63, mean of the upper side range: 9.66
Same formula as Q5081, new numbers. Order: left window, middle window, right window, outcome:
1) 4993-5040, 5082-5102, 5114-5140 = -0.03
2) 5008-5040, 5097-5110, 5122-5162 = 0.00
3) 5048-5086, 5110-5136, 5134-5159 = 0.00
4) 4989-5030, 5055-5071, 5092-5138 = -0.05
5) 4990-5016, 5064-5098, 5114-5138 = 0.02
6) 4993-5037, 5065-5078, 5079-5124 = 0.04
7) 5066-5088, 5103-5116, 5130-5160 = 0.00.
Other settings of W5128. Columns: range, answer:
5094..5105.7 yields 9.55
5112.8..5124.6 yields 9.83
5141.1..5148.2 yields 9.19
